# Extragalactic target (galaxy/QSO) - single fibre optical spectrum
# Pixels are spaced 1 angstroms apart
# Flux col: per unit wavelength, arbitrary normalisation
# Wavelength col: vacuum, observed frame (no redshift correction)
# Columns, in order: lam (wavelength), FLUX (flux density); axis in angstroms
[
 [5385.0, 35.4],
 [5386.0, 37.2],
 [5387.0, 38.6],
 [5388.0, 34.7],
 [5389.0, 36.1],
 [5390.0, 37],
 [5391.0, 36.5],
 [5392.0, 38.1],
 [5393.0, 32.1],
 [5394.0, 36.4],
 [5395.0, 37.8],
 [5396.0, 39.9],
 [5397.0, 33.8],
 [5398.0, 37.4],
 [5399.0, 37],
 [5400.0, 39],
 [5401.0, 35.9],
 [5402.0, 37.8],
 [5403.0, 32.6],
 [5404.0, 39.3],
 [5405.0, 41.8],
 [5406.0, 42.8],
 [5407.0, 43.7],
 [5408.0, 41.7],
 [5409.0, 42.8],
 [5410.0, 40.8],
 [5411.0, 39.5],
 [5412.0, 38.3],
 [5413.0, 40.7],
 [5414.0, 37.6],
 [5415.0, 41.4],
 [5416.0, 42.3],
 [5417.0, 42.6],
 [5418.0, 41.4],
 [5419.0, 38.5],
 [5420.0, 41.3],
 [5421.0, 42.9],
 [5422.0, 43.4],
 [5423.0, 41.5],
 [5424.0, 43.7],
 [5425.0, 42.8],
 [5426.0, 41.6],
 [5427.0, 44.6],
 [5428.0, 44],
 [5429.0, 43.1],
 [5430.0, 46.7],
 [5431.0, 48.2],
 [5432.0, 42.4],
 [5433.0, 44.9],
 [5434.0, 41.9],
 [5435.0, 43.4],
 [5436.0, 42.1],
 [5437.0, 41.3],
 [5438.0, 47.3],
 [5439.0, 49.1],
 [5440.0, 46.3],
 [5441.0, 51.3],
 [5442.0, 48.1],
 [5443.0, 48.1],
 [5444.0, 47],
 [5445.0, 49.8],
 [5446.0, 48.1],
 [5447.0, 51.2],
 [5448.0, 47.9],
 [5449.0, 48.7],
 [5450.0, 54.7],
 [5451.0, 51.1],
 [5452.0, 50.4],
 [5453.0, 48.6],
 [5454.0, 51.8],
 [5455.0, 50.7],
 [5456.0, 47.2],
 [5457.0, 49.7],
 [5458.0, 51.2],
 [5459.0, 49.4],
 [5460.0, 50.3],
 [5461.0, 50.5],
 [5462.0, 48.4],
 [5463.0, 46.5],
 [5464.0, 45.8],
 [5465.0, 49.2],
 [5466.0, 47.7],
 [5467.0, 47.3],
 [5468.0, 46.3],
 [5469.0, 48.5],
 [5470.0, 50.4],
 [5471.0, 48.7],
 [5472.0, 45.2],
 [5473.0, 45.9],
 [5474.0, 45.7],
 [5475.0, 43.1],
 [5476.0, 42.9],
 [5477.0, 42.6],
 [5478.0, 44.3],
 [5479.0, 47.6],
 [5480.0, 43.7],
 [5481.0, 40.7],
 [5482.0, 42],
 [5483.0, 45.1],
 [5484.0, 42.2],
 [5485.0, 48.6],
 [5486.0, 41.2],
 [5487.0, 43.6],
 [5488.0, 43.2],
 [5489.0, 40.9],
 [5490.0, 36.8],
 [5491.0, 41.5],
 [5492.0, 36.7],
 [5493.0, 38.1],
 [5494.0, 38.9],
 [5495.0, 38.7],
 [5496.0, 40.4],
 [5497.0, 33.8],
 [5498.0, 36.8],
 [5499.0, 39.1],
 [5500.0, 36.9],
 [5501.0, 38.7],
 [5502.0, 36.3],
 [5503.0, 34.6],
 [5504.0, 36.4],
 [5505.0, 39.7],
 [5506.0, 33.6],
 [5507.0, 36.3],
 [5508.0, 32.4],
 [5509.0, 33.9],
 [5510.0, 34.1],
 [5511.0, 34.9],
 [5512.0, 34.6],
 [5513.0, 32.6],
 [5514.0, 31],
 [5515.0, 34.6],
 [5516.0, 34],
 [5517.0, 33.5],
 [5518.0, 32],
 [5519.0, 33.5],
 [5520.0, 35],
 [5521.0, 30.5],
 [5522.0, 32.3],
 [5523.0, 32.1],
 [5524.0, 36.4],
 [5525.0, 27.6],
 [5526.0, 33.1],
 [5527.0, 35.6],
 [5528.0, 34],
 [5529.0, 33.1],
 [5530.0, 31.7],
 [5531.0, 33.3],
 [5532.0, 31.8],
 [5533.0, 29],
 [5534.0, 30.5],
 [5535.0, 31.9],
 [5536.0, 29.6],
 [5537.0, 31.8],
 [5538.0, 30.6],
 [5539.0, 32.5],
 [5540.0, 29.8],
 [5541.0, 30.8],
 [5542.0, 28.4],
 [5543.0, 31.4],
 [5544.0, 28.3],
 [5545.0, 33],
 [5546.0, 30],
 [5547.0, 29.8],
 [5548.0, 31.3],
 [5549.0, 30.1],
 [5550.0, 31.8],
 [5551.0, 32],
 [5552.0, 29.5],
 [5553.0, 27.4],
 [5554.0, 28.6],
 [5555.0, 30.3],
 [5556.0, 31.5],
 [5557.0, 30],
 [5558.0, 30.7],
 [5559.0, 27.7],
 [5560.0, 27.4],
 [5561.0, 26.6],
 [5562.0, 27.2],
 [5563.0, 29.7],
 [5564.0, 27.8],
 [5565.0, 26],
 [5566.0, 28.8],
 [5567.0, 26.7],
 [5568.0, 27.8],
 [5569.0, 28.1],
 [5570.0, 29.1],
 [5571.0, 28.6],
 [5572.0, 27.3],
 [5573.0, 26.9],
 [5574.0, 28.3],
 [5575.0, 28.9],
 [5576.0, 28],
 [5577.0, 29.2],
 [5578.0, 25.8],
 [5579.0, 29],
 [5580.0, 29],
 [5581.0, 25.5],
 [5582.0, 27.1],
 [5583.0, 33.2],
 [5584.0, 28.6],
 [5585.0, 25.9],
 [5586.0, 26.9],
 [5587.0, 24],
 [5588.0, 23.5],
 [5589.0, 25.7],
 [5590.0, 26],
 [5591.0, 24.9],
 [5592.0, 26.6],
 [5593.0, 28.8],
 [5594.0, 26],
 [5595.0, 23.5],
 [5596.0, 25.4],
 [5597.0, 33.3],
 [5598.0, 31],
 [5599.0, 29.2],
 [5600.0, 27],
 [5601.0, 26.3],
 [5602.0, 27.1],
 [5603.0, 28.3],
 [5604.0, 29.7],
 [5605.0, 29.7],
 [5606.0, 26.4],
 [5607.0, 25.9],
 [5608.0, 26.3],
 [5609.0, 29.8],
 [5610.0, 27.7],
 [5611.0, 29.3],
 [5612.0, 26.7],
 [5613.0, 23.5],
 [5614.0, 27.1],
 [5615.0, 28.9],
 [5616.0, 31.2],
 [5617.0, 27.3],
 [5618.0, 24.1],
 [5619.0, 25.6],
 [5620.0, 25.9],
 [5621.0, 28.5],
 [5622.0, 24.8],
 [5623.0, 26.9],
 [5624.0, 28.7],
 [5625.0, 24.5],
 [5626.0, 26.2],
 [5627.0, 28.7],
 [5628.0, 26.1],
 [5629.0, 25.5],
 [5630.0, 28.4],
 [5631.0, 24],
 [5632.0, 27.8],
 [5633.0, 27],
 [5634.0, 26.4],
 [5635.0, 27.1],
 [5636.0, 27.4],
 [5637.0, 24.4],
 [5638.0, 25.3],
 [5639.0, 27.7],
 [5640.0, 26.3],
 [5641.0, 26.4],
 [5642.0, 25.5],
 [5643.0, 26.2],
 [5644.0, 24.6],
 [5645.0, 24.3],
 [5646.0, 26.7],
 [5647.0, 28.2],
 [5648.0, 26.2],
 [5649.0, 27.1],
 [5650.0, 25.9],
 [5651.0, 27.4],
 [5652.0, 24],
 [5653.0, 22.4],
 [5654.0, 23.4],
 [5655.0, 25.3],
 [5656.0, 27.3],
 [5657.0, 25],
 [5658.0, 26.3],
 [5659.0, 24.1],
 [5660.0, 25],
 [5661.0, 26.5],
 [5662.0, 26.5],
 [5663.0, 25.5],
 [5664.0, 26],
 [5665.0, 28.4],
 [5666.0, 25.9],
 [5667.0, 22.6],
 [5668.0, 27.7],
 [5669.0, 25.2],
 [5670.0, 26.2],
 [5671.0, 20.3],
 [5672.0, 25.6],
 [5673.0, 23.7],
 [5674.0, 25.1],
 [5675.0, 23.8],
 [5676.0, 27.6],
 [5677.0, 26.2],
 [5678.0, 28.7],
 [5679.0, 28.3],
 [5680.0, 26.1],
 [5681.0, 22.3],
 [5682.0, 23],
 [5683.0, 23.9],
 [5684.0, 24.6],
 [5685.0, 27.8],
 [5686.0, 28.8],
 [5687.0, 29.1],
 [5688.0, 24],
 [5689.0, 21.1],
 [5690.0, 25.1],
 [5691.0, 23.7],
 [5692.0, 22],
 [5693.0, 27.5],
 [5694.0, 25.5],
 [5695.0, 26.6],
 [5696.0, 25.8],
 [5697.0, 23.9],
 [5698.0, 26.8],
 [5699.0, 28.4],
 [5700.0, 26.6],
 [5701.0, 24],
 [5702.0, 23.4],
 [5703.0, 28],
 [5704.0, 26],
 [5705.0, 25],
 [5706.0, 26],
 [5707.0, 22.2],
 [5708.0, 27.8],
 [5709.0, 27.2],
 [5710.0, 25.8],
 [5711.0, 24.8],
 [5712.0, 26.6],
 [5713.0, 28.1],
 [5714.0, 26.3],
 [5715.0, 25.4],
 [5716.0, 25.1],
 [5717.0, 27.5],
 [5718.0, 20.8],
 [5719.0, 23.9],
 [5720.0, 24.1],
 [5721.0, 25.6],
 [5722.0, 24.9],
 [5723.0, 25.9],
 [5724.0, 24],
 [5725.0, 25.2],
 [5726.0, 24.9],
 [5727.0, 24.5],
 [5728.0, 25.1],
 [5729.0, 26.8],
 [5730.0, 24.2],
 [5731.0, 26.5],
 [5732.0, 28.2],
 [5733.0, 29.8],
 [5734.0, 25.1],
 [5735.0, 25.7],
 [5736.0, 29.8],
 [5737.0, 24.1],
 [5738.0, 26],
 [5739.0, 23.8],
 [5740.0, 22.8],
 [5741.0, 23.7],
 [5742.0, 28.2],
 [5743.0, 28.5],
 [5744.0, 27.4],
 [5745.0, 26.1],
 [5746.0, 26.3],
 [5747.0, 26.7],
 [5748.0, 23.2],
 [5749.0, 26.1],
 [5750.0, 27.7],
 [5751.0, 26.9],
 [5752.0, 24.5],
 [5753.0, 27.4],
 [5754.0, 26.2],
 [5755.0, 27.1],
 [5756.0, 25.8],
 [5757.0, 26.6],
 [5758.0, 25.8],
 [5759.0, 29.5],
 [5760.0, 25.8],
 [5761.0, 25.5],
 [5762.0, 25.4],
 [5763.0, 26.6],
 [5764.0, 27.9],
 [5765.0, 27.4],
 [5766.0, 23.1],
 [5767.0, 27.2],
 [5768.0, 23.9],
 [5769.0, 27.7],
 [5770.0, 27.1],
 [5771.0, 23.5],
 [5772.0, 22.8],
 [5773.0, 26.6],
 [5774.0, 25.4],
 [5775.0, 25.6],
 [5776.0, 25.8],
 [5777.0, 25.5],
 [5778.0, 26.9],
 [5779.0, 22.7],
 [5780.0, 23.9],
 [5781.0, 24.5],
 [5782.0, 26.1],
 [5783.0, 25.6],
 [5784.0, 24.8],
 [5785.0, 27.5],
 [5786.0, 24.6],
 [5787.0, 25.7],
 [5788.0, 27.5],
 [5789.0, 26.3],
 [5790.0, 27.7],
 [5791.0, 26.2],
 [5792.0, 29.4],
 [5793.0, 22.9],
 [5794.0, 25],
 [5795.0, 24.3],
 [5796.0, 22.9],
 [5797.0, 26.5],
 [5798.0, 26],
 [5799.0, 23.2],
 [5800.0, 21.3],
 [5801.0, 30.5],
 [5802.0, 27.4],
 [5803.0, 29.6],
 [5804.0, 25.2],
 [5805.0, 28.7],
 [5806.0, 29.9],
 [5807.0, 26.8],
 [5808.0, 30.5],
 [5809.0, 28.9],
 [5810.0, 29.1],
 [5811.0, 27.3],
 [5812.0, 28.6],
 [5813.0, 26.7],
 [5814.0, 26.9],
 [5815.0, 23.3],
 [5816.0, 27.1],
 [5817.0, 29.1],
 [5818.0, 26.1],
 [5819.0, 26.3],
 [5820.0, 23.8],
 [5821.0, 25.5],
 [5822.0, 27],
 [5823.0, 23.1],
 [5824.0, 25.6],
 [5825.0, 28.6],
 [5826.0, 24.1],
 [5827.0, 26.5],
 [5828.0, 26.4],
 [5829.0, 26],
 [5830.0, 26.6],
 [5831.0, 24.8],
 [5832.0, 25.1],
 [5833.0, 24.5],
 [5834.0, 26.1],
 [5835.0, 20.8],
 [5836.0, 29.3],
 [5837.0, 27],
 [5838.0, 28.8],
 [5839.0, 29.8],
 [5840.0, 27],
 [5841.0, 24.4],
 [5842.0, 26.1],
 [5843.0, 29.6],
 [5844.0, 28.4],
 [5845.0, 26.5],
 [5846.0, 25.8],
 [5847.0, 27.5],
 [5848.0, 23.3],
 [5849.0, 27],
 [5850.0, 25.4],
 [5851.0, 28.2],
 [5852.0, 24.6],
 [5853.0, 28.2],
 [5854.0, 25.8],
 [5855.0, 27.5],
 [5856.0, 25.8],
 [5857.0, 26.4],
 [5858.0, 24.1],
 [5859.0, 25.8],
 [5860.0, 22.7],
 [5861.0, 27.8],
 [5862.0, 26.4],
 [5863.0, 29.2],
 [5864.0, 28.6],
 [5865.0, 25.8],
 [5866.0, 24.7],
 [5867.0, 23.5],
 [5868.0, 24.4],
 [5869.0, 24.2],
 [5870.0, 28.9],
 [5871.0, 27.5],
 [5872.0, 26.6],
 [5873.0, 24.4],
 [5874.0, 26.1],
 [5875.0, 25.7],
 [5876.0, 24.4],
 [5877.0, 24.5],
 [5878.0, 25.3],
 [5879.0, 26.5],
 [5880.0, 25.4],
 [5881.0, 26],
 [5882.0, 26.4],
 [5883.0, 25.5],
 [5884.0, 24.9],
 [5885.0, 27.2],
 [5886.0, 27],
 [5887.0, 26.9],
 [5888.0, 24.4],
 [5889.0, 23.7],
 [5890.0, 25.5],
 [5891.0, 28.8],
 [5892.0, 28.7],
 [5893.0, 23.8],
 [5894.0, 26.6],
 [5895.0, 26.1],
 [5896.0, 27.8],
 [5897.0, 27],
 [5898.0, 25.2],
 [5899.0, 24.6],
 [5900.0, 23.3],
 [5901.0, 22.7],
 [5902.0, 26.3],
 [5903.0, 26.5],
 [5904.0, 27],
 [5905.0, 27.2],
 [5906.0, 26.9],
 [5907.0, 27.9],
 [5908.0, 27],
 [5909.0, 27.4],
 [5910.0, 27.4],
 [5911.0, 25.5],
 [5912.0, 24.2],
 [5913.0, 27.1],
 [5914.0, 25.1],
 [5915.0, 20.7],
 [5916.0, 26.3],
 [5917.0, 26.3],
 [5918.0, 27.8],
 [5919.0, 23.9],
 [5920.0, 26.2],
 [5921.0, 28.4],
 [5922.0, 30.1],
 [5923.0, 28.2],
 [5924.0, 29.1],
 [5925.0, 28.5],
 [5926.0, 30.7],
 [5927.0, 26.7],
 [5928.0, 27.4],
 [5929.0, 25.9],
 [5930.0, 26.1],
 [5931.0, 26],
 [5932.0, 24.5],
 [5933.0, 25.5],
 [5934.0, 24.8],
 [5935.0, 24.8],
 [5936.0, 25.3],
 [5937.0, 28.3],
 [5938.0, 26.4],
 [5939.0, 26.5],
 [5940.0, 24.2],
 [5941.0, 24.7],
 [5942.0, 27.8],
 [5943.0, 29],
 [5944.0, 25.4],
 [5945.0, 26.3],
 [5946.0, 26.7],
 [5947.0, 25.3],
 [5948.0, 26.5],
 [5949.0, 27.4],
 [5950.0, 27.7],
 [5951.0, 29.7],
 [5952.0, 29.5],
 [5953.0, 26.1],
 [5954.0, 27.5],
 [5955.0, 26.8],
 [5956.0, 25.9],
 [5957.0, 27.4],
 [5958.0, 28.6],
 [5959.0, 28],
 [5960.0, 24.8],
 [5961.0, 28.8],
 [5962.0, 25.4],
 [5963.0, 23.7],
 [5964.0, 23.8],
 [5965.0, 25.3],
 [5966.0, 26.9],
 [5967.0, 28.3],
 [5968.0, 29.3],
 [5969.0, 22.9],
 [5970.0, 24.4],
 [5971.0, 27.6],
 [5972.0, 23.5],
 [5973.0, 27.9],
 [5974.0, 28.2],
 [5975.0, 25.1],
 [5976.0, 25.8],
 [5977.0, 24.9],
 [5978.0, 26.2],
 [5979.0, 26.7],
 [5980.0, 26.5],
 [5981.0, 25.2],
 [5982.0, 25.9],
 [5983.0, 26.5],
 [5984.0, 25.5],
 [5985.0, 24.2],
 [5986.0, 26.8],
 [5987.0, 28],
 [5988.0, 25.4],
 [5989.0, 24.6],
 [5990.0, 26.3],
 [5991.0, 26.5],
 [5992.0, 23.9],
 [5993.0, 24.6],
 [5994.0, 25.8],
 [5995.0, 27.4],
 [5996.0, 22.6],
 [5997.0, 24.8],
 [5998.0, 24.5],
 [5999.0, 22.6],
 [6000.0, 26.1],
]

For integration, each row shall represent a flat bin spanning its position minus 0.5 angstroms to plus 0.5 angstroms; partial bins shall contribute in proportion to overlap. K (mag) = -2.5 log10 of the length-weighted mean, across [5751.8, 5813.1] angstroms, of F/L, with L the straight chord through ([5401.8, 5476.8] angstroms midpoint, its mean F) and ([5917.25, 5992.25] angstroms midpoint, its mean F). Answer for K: 0.241 mag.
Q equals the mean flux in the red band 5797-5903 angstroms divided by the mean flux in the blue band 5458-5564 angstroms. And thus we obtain 0.7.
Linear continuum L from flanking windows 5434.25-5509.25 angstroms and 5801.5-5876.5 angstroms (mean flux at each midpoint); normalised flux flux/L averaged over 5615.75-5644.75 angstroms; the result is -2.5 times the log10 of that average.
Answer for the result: 0.354 mag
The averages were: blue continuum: 44.3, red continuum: 26.5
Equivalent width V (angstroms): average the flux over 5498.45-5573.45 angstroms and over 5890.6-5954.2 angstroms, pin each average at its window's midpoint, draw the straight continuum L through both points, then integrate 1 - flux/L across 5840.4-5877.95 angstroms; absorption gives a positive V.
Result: 1.7 angstroms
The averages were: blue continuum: 31.5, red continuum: 26.5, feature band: 26.1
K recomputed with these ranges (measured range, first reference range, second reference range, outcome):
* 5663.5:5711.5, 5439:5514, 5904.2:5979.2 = 0.37 mag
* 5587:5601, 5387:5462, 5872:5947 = 0.36 mag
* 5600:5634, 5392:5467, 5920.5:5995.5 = 0.36 mag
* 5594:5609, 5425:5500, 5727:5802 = 0.29 mag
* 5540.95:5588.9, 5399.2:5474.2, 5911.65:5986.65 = 0.38 mag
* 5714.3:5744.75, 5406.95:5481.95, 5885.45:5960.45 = 0.31 mag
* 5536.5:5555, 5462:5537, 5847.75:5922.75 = 0.21 mag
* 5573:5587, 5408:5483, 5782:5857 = 0.35 mag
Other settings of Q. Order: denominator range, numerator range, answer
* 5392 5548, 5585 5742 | 0.65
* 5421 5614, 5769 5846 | 0.72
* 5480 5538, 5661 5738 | 0.71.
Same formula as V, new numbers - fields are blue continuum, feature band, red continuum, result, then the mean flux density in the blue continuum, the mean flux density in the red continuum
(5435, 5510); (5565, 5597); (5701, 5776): 8.2 angstroms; 44.2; 25.8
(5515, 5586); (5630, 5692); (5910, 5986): 7.3 angstroms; 30.1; 26.4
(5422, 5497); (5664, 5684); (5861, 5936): 6.0 angstroms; 45.6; 26.2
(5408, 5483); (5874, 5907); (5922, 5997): 3.5 angstroms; 45.6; 26.4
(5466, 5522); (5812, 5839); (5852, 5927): 2.2 angstroms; 39.5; 26.2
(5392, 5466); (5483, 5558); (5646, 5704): 6.3 angstroms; 44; 25.5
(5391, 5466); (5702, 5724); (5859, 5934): 5.1 angstroms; 43.9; 26.2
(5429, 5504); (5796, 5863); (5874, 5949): 7.2 angstroms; 45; 26.2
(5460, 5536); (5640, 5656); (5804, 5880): 3.7 angstroms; 38.8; 26.4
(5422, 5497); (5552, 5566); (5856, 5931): 4.3 angstroms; 45.6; 26.2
